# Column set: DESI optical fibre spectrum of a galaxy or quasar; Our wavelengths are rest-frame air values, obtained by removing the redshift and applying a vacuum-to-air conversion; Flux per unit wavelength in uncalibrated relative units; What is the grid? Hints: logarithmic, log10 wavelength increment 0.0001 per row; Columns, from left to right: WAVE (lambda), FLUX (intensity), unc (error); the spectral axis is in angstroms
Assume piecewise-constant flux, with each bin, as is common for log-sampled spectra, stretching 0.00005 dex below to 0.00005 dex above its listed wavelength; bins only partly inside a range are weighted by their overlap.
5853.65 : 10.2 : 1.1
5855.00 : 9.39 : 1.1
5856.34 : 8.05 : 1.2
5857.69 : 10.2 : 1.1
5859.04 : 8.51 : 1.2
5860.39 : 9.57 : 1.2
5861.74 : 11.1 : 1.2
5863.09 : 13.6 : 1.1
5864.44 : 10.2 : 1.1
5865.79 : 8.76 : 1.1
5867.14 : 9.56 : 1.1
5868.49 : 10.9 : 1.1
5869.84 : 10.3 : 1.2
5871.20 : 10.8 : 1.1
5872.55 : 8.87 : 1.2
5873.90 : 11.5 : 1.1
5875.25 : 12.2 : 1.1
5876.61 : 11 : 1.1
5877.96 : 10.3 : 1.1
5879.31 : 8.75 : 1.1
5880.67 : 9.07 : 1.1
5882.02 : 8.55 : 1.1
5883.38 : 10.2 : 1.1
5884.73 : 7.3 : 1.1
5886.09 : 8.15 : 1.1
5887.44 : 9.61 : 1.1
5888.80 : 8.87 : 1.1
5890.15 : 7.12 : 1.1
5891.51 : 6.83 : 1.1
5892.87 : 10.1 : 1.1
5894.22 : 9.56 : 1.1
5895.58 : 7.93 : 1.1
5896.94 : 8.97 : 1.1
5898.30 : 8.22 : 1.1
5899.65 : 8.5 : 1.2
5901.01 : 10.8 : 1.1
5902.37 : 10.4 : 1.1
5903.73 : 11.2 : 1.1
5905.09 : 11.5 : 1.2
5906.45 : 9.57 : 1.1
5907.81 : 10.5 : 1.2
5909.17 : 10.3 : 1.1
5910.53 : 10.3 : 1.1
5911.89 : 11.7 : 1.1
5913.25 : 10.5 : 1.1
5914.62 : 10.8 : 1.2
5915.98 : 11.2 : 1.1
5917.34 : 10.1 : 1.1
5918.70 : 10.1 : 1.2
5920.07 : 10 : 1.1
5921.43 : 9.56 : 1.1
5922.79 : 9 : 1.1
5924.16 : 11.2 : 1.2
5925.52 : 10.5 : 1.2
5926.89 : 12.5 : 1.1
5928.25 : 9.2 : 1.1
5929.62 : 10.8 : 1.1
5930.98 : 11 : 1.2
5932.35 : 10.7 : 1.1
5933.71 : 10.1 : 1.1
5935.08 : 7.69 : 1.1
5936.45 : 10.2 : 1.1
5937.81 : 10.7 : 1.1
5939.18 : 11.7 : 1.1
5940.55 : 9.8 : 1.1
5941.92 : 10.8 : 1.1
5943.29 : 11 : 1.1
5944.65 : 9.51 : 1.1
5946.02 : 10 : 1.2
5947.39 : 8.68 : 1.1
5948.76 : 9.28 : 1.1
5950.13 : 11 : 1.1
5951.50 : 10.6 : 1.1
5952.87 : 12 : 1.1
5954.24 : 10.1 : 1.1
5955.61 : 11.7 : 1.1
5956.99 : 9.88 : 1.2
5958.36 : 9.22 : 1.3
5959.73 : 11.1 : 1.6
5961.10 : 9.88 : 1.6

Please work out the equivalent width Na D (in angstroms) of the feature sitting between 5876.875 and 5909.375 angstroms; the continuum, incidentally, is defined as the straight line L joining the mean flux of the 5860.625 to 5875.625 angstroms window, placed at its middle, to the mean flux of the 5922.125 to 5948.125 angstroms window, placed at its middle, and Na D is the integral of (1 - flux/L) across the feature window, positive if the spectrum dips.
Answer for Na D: 3.81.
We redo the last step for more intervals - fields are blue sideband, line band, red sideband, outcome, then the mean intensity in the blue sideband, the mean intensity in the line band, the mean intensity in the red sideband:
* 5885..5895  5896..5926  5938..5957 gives -3.1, 8.55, 10.2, 10.5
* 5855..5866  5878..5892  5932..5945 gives 2.1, 10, 8.55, 10.2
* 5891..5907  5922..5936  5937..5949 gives -0.4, 9.49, 10.3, 10.2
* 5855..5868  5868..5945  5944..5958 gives 0.9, 9.94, 9.98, 10.2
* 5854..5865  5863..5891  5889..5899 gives -1.3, 10.1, 9.69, 8.42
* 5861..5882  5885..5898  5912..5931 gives 2.4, 10.4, 8.52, 10.5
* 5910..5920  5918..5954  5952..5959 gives 1.1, 10.6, 10.3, 10.6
